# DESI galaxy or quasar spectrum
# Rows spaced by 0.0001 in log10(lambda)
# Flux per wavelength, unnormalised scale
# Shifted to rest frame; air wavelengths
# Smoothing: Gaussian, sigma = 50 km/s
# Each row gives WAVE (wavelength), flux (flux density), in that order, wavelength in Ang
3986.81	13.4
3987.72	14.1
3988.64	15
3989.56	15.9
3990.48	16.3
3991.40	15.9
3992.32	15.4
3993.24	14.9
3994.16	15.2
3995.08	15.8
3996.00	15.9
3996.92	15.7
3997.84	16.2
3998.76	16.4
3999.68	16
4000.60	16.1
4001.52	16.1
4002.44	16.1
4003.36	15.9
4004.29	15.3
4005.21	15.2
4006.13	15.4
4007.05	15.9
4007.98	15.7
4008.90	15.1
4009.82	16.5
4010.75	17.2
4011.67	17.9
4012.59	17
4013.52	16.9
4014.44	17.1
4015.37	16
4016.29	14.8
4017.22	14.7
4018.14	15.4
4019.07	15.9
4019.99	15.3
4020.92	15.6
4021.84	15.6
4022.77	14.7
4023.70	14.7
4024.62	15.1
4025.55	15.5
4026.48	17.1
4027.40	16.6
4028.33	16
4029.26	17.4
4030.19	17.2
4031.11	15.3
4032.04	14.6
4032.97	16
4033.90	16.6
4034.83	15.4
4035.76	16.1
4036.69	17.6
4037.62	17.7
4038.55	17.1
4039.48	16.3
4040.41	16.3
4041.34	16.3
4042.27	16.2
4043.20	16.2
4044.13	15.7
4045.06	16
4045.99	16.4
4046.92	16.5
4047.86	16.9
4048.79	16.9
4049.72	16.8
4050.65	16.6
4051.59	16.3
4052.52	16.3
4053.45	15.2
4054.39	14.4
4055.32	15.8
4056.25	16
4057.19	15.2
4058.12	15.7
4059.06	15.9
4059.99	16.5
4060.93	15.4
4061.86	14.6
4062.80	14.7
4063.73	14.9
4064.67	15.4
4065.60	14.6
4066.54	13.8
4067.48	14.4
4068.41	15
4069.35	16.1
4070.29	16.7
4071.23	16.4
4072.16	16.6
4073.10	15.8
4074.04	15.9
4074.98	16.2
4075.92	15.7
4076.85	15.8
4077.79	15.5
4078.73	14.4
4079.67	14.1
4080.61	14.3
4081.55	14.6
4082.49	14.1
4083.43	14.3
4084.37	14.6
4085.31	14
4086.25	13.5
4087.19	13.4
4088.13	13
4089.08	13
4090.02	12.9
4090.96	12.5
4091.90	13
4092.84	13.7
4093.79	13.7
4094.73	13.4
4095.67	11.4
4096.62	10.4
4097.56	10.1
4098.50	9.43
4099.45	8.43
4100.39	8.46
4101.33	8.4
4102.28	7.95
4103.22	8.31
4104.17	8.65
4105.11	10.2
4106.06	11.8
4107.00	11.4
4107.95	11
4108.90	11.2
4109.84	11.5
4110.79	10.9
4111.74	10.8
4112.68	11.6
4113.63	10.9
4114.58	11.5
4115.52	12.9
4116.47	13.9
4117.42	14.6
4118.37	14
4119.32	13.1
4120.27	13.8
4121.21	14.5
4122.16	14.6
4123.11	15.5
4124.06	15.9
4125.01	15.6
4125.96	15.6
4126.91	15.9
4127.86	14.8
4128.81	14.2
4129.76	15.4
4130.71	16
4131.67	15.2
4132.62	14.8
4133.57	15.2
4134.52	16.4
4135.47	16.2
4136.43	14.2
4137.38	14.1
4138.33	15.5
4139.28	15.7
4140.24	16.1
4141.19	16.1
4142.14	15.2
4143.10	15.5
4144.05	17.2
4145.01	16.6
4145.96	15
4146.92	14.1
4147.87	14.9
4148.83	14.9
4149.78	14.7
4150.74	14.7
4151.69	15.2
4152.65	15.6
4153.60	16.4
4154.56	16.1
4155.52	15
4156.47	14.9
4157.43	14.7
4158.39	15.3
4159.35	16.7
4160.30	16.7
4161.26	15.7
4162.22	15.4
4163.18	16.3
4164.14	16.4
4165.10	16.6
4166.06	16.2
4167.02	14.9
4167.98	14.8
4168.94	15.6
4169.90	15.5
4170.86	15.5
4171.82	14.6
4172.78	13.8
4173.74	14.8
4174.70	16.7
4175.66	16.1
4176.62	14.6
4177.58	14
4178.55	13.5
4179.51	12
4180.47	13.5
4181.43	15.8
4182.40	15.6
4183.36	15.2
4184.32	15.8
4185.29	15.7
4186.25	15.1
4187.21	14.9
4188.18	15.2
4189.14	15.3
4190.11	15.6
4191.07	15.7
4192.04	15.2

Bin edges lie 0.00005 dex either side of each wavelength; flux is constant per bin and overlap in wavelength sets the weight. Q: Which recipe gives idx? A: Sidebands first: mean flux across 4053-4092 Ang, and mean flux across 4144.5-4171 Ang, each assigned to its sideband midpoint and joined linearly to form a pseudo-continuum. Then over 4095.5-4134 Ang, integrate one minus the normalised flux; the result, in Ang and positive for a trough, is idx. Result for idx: 7.0 Ang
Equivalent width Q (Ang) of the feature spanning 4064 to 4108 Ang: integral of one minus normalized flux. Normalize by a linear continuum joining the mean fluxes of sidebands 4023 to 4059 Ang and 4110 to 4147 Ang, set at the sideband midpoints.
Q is 6.40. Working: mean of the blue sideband 16.1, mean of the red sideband 14.6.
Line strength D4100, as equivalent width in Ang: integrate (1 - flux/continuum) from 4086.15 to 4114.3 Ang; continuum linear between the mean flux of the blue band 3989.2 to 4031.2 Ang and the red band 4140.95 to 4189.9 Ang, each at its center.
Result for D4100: 8.01 Ang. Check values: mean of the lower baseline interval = 15.9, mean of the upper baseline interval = 15.3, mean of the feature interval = 11.1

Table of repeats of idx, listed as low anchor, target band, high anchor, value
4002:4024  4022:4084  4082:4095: -4.95 Ang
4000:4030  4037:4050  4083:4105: -1.97 Ang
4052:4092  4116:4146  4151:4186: -0.10 Ang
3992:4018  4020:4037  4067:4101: -0.71 Ang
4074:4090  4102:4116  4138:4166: 3.89 Ang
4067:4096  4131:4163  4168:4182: -1.79 Ang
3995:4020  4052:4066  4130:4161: 0.37 Ang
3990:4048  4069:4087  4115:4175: 0.59 Ang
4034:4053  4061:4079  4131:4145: 0.91 Ang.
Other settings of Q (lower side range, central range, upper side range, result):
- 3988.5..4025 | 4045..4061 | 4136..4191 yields -0.4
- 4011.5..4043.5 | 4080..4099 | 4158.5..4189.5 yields 3.4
